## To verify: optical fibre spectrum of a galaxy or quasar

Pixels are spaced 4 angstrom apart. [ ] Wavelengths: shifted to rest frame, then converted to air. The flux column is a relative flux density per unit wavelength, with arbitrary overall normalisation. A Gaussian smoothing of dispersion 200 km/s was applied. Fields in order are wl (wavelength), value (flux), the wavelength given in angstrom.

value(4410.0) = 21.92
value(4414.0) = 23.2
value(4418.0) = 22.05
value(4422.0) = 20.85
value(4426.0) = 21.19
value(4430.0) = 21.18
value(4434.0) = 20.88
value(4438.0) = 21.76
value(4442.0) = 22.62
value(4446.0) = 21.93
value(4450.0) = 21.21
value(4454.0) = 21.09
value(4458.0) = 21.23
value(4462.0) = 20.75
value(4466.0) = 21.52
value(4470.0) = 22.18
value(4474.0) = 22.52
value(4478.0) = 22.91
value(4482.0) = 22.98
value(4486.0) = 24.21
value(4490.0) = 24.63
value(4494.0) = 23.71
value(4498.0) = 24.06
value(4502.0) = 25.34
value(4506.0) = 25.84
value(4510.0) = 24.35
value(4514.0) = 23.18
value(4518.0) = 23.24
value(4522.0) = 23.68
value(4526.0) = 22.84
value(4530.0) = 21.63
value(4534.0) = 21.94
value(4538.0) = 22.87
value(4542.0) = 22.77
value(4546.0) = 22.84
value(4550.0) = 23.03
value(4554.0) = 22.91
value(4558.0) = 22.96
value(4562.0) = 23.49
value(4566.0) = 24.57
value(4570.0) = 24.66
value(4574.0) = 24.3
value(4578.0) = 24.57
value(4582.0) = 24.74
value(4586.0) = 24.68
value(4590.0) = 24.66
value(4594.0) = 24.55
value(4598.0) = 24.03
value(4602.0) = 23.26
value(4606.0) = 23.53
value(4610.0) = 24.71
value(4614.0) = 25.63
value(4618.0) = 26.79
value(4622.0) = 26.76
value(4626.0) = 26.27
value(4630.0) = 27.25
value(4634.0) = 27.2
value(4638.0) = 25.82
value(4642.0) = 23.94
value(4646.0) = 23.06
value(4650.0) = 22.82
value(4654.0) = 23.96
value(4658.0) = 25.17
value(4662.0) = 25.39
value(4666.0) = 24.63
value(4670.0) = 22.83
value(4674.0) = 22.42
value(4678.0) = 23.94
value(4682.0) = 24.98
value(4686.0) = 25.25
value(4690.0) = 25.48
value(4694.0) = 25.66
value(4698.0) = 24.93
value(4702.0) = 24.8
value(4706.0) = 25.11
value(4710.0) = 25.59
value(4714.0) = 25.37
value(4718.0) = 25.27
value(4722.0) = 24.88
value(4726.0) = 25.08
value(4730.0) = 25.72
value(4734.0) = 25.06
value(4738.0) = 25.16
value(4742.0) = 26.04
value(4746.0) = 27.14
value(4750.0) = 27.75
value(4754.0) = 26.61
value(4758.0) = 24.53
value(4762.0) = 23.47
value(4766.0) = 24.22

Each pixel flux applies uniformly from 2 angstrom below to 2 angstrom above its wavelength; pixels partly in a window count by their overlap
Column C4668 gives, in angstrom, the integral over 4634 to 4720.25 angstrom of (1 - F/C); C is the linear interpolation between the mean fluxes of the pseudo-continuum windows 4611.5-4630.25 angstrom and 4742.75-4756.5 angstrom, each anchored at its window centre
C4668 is 6.5 angstrom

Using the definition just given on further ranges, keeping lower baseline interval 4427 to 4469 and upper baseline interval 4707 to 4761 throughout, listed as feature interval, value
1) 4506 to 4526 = -1.2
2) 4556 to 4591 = -1.5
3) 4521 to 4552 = 0.1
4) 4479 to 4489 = -0.8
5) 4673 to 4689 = 0.3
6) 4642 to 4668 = 0.4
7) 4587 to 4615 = -0.7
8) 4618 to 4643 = -2.3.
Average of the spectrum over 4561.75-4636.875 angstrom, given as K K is 25.1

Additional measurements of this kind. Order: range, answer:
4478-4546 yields 23.5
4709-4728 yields 25.2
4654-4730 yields 24.8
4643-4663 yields 24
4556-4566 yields 23.5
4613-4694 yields 25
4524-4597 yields 23.6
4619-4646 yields 26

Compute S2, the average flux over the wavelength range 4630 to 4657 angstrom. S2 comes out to 24.7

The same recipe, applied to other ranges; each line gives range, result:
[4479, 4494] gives 23.8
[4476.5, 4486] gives 23.2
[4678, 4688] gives 24.9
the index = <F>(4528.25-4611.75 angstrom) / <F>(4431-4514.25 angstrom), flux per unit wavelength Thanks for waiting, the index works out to 1.0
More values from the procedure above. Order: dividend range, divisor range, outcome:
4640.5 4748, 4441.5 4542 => 1.08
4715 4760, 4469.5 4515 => 1.08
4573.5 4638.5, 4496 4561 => 1.08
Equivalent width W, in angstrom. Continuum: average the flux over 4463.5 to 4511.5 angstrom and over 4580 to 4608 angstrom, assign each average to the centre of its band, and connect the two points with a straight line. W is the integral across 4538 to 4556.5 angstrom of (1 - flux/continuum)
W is 0.8 angstrom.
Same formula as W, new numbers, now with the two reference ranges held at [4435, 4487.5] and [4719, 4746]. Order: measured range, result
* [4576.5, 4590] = -0.6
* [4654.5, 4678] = 0.5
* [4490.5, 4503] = -1.0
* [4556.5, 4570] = -0.3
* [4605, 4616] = -0.4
